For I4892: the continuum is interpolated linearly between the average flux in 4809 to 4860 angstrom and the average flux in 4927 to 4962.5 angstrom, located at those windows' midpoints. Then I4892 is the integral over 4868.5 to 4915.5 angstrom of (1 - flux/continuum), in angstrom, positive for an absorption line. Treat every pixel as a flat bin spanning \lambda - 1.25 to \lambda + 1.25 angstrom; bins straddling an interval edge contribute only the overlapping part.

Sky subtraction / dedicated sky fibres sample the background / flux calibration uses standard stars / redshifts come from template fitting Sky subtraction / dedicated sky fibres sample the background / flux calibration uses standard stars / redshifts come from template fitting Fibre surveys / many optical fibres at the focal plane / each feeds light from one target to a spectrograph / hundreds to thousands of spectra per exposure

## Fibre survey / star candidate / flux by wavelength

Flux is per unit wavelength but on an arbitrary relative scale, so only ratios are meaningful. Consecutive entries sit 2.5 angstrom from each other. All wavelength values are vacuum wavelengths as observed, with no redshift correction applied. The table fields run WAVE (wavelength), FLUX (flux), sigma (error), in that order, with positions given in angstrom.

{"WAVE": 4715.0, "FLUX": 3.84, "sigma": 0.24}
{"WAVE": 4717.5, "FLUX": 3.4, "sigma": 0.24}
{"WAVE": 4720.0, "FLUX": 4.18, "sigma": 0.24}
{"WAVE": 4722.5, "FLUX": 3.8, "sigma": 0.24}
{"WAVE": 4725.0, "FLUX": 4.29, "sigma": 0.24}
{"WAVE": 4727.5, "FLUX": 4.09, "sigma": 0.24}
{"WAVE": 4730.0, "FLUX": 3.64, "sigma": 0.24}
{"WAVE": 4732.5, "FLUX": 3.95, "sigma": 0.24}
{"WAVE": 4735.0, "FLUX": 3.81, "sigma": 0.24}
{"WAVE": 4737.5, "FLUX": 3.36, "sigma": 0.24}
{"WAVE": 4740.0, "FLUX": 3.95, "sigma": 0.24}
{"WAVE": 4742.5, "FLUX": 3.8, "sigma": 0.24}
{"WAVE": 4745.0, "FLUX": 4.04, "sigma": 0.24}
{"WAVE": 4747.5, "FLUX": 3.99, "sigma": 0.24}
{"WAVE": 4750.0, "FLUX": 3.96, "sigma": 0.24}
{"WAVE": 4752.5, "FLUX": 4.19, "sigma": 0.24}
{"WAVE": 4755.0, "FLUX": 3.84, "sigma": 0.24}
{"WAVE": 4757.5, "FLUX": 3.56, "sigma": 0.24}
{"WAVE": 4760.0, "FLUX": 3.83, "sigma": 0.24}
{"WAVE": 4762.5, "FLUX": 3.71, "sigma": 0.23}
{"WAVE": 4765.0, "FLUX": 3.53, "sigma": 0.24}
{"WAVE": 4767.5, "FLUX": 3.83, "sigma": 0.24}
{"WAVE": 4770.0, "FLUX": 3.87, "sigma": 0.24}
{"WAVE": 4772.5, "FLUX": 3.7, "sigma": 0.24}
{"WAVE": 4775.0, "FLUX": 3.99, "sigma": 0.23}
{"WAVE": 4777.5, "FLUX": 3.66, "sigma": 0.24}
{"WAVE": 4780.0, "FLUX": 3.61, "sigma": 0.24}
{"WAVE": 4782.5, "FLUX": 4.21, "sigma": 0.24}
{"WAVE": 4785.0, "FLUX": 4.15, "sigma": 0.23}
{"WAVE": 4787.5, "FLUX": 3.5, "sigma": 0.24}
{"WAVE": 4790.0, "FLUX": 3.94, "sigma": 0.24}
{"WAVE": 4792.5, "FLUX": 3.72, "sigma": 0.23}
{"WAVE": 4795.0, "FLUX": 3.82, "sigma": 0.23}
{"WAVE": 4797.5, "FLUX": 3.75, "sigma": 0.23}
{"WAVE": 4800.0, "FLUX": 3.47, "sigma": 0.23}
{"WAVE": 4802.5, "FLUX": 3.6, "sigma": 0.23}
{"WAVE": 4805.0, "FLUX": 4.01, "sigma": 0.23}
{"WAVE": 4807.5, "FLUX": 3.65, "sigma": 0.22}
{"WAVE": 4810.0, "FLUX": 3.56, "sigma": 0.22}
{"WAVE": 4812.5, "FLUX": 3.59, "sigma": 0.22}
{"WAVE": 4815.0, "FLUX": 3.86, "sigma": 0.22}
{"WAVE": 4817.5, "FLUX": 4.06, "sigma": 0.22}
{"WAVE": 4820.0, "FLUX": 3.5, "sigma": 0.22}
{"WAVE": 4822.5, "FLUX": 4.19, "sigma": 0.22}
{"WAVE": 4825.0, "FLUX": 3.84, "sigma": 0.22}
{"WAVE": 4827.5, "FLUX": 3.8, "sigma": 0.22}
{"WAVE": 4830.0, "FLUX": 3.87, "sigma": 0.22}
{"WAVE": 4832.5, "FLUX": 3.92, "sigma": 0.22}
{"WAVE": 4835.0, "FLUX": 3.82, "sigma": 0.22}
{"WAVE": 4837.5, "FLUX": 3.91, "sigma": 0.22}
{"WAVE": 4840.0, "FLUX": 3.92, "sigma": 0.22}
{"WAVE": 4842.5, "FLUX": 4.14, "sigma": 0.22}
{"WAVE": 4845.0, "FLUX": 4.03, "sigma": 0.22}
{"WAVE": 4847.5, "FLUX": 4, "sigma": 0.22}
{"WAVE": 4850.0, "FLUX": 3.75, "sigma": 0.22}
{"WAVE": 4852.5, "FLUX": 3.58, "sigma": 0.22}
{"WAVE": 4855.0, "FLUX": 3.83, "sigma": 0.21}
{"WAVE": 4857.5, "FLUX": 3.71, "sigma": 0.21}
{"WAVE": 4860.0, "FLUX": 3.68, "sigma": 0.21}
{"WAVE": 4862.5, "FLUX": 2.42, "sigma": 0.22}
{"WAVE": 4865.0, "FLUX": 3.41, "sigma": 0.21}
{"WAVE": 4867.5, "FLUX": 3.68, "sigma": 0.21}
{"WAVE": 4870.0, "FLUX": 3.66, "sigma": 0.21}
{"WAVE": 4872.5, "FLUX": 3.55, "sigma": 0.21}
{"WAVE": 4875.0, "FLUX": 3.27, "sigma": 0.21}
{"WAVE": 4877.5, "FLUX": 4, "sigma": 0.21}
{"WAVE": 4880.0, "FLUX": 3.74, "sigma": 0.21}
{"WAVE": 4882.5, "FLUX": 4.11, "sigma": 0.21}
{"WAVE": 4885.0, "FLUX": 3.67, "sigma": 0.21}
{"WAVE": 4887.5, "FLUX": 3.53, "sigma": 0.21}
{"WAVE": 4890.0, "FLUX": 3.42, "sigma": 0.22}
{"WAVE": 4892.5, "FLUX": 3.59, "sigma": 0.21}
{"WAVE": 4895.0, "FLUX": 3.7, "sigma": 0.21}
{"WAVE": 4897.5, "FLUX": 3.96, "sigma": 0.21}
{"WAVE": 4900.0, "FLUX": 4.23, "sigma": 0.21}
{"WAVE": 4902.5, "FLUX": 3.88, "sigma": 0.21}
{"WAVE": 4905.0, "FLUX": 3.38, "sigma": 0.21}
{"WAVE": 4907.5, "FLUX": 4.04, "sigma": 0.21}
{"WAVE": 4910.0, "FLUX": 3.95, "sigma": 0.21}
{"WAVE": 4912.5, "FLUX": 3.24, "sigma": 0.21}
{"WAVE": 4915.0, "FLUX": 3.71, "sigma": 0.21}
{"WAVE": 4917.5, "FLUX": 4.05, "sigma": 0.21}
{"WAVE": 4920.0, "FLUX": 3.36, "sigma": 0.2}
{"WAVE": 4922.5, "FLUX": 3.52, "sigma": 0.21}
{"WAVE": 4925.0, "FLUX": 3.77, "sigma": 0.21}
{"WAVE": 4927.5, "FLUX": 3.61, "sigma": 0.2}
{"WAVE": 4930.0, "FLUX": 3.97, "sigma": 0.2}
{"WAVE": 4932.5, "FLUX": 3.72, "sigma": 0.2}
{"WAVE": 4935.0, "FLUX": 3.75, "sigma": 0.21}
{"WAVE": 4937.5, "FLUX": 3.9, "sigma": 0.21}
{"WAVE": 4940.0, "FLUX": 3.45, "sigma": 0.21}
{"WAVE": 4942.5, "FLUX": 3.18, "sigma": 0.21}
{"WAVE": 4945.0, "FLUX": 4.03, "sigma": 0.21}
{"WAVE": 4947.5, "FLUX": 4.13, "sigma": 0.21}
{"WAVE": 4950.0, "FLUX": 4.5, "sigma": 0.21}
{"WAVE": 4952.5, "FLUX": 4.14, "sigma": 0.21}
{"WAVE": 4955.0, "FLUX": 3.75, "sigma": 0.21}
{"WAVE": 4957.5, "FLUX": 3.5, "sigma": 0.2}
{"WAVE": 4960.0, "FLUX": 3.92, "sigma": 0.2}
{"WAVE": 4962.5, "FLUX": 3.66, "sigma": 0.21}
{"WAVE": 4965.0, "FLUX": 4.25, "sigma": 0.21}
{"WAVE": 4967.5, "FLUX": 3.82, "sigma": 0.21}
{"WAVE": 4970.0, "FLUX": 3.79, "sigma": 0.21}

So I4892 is 1.4 angstrom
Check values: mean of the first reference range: 3.84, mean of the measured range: 3.72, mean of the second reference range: 3.82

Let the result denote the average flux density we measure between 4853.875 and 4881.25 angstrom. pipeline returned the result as 3.54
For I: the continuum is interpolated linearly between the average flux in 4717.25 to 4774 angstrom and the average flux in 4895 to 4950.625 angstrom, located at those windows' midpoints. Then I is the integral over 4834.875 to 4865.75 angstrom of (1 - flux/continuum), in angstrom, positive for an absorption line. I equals 0.8 angstrom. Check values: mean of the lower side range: 3.85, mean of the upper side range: 3.78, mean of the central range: 3.71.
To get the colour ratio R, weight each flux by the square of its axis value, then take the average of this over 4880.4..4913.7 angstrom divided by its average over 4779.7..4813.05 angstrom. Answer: 1.04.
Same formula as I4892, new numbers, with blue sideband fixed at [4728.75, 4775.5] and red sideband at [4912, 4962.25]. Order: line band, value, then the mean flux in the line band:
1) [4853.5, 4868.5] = 1.3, 3.45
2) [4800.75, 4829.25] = 0.1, 3.78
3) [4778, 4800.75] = 0.0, 3.8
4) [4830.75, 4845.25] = -0.6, 3.95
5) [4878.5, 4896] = 0.4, 3.68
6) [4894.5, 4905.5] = -0.3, 3.87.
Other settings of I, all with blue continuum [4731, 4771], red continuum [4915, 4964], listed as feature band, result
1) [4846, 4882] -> 1.9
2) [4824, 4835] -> -0.1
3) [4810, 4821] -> 0.2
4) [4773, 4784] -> -0.1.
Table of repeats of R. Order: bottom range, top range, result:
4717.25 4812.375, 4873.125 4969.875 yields 1.05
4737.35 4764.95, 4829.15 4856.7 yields 1.05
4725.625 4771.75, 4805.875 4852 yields 1.04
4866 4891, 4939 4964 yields 1.08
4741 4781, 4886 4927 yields 1.03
